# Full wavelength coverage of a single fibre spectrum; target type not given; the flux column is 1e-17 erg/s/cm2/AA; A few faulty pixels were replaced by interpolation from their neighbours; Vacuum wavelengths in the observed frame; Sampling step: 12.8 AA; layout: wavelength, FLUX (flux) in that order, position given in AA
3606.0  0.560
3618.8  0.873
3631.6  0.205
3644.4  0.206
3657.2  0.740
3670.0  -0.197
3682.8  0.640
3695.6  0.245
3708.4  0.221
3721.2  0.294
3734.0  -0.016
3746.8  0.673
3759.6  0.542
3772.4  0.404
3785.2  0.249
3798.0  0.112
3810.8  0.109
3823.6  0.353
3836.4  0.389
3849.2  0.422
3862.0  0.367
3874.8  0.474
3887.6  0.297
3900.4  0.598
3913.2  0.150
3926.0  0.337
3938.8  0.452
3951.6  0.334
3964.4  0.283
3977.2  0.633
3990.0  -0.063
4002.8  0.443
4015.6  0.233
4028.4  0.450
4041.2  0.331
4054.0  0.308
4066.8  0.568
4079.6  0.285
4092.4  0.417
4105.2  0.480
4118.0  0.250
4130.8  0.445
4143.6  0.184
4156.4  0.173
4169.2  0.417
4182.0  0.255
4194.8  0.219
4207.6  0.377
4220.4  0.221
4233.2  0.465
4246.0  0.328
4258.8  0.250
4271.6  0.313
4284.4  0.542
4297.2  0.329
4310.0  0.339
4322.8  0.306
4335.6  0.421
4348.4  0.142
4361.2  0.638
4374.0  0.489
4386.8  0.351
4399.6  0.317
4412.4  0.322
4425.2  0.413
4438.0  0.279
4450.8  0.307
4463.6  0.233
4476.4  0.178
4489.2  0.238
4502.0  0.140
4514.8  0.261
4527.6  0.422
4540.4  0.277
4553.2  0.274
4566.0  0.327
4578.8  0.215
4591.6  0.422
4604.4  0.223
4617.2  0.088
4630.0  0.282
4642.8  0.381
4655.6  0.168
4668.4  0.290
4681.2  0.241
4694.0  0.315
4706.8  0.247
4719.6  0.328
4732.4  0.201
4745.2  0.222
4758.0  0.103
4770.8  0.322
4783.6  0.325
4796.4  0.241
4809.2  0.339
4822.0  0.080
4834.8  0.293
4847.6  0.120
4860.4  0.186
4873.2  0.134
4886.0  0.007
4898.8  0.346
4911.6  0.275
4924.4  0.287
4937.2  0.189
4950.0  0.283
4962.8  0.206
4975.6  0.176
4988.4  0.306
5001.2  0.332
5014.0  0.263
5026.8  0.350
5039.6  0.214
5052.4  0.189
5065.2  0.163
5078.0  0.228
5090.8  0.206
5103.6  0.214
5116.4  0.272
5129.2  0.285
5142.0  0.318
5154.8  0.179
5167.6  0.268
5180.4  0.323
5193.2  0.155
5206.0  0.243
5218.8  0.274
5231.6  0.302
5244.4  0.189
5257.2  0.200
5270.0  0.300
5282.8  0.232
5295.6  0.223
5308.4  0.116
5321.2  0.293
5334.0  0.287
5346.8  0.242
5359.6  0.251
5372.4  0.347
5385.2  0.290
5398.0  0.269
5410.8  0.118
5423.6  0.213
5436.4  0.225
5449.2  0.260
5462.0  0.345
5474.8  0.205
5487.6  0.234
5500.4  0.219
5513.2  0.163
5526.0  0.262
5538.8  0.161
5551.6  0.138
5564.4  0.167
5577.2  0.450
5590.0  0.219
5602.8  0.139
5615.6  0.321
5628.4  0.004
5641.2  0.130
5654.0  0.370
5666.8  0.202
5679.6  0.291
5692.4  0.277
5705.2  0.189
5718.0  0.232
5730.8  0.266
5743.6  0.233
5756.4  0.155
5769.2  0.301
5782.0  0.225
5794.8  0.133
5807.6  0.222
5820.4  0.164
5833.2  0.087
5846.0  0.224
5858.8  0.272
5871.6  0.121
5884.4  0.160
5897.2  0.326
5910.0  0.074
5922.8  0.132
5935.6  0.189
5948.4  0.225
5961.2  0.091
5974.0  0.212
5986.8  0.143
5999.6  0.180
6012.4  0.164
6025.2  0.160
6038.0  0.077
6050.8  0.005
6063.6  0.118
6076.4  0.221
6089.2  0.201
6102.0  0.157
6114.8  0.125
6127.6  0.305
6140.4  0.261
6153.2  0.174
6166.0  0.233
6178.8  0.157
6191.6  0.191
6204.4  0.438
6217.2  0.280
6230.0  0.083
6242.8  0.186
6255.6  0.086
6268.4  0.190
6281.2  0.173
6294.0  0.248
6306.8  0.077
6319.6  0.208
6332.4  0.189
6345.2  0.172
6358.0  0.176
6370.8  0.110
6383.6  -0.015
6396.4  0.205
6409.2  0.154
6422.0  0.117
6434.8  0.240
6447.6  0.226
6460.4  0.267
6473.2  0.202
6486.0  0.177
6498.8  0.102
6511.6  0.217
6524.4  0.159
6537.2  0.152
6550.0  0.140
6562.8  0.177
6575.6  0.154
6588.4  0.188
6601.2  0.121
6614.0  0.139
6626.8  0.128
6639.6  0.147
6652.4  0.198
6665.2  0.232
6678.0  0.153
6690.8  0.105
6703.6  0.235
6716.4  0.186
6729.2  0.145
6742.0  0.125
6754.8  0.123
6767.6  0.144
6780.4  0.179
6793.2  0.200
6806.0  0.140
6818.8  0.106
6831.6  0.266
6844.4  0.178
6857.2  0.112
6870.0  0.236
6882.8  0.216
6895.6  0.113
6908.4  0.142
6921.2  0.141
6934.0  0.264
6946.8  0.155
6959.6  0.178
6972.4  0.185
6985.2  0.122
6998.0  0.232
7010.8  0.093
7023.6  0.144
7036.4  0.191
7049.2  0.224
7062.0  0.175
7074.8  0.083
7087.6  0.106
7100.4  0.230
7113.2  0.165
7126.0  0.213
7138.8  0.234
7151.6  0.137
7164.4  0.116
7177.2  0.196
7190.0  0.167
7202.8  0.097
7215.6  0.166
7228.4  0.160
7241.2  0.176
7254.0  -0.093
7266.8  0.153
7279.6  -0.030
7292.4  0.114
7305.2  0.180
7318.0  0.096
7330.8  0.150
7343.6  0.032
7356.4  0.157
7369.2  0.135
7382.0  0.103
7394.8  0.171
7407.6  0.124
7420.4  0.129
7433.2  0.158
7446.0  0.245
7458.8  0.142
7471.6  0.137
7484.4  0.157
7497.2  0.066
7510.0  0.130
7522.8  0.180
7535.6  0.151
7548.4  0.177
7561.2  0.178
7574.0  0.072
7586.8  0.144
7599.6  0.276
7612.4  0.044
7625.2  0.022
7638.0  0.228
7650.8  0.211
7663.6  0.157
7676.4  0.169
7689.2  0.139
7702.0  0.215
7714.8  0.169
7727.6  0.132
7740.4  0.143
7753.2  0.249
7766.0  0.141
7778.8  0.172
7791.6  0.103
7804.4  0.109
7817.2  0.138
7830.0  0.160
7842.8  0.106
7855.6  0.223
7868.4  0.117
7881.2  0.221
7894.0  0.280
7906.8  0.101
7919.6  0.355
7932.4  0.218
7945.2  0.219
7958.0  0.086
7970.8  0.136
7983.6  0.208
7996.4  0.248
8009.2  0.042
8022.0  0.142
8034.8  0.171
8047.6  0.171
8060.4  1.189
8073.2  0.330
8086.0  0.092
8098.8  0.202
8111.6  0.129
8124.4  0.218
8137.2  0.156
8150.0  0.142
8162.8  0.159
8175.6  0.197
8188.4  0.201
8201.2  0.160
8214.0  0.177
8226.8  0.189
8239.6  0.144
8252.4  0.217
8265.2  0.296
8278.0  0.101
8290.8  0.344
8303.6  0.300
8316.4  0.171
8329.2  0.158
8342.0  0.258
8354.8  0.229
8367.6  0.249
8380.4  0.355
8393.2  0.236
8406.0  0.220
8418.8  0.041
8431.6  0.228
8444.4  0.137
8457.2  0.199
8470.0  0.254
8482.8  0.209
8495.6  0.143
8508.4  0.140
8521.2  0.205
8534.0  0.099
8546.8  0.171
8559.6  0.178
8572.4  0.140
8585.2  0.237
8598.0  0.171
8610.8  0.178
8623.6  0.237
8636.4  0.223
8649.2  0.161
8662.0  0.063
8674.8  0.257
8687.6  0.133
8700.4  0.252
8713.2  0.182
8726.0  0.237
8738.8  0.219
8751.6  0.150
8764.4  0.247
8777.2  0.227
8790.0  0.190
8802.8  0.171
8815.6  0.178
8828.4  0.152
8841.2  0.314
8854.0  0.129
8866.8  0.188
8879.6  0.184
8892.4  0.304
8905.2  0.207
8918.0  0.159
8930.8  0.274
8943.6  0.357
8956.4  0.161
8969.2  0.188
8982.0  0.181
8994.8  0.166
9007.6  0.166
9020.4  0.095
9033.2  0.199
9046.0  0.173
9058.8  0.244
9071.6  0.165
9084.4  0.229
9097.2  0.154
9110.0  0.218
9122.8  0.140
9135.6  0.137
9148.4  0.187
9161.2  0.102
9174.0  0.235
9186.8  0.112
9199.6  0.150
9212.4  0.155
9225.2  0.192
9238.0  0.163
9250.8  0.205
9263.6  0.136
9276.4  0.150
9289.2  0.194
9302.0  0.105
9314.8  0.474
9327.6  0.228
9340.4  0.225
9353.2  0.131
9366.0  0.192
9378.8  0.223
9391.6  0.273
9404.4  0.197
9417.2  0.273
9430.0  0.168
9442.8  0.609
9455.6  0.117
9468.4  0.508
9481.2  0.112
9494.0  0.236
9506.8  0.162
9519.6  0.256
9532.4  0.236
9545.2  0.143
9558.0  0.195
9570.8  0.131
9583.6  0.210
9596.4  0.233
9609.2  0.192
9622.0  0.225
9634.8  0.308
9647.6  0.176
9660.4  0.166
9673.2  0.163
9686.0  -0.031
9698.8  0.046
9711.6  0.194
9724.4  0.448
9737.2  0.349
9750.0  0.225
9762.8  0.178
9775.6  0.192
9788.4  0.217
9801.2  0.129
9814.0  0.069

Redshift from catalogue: 1.16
